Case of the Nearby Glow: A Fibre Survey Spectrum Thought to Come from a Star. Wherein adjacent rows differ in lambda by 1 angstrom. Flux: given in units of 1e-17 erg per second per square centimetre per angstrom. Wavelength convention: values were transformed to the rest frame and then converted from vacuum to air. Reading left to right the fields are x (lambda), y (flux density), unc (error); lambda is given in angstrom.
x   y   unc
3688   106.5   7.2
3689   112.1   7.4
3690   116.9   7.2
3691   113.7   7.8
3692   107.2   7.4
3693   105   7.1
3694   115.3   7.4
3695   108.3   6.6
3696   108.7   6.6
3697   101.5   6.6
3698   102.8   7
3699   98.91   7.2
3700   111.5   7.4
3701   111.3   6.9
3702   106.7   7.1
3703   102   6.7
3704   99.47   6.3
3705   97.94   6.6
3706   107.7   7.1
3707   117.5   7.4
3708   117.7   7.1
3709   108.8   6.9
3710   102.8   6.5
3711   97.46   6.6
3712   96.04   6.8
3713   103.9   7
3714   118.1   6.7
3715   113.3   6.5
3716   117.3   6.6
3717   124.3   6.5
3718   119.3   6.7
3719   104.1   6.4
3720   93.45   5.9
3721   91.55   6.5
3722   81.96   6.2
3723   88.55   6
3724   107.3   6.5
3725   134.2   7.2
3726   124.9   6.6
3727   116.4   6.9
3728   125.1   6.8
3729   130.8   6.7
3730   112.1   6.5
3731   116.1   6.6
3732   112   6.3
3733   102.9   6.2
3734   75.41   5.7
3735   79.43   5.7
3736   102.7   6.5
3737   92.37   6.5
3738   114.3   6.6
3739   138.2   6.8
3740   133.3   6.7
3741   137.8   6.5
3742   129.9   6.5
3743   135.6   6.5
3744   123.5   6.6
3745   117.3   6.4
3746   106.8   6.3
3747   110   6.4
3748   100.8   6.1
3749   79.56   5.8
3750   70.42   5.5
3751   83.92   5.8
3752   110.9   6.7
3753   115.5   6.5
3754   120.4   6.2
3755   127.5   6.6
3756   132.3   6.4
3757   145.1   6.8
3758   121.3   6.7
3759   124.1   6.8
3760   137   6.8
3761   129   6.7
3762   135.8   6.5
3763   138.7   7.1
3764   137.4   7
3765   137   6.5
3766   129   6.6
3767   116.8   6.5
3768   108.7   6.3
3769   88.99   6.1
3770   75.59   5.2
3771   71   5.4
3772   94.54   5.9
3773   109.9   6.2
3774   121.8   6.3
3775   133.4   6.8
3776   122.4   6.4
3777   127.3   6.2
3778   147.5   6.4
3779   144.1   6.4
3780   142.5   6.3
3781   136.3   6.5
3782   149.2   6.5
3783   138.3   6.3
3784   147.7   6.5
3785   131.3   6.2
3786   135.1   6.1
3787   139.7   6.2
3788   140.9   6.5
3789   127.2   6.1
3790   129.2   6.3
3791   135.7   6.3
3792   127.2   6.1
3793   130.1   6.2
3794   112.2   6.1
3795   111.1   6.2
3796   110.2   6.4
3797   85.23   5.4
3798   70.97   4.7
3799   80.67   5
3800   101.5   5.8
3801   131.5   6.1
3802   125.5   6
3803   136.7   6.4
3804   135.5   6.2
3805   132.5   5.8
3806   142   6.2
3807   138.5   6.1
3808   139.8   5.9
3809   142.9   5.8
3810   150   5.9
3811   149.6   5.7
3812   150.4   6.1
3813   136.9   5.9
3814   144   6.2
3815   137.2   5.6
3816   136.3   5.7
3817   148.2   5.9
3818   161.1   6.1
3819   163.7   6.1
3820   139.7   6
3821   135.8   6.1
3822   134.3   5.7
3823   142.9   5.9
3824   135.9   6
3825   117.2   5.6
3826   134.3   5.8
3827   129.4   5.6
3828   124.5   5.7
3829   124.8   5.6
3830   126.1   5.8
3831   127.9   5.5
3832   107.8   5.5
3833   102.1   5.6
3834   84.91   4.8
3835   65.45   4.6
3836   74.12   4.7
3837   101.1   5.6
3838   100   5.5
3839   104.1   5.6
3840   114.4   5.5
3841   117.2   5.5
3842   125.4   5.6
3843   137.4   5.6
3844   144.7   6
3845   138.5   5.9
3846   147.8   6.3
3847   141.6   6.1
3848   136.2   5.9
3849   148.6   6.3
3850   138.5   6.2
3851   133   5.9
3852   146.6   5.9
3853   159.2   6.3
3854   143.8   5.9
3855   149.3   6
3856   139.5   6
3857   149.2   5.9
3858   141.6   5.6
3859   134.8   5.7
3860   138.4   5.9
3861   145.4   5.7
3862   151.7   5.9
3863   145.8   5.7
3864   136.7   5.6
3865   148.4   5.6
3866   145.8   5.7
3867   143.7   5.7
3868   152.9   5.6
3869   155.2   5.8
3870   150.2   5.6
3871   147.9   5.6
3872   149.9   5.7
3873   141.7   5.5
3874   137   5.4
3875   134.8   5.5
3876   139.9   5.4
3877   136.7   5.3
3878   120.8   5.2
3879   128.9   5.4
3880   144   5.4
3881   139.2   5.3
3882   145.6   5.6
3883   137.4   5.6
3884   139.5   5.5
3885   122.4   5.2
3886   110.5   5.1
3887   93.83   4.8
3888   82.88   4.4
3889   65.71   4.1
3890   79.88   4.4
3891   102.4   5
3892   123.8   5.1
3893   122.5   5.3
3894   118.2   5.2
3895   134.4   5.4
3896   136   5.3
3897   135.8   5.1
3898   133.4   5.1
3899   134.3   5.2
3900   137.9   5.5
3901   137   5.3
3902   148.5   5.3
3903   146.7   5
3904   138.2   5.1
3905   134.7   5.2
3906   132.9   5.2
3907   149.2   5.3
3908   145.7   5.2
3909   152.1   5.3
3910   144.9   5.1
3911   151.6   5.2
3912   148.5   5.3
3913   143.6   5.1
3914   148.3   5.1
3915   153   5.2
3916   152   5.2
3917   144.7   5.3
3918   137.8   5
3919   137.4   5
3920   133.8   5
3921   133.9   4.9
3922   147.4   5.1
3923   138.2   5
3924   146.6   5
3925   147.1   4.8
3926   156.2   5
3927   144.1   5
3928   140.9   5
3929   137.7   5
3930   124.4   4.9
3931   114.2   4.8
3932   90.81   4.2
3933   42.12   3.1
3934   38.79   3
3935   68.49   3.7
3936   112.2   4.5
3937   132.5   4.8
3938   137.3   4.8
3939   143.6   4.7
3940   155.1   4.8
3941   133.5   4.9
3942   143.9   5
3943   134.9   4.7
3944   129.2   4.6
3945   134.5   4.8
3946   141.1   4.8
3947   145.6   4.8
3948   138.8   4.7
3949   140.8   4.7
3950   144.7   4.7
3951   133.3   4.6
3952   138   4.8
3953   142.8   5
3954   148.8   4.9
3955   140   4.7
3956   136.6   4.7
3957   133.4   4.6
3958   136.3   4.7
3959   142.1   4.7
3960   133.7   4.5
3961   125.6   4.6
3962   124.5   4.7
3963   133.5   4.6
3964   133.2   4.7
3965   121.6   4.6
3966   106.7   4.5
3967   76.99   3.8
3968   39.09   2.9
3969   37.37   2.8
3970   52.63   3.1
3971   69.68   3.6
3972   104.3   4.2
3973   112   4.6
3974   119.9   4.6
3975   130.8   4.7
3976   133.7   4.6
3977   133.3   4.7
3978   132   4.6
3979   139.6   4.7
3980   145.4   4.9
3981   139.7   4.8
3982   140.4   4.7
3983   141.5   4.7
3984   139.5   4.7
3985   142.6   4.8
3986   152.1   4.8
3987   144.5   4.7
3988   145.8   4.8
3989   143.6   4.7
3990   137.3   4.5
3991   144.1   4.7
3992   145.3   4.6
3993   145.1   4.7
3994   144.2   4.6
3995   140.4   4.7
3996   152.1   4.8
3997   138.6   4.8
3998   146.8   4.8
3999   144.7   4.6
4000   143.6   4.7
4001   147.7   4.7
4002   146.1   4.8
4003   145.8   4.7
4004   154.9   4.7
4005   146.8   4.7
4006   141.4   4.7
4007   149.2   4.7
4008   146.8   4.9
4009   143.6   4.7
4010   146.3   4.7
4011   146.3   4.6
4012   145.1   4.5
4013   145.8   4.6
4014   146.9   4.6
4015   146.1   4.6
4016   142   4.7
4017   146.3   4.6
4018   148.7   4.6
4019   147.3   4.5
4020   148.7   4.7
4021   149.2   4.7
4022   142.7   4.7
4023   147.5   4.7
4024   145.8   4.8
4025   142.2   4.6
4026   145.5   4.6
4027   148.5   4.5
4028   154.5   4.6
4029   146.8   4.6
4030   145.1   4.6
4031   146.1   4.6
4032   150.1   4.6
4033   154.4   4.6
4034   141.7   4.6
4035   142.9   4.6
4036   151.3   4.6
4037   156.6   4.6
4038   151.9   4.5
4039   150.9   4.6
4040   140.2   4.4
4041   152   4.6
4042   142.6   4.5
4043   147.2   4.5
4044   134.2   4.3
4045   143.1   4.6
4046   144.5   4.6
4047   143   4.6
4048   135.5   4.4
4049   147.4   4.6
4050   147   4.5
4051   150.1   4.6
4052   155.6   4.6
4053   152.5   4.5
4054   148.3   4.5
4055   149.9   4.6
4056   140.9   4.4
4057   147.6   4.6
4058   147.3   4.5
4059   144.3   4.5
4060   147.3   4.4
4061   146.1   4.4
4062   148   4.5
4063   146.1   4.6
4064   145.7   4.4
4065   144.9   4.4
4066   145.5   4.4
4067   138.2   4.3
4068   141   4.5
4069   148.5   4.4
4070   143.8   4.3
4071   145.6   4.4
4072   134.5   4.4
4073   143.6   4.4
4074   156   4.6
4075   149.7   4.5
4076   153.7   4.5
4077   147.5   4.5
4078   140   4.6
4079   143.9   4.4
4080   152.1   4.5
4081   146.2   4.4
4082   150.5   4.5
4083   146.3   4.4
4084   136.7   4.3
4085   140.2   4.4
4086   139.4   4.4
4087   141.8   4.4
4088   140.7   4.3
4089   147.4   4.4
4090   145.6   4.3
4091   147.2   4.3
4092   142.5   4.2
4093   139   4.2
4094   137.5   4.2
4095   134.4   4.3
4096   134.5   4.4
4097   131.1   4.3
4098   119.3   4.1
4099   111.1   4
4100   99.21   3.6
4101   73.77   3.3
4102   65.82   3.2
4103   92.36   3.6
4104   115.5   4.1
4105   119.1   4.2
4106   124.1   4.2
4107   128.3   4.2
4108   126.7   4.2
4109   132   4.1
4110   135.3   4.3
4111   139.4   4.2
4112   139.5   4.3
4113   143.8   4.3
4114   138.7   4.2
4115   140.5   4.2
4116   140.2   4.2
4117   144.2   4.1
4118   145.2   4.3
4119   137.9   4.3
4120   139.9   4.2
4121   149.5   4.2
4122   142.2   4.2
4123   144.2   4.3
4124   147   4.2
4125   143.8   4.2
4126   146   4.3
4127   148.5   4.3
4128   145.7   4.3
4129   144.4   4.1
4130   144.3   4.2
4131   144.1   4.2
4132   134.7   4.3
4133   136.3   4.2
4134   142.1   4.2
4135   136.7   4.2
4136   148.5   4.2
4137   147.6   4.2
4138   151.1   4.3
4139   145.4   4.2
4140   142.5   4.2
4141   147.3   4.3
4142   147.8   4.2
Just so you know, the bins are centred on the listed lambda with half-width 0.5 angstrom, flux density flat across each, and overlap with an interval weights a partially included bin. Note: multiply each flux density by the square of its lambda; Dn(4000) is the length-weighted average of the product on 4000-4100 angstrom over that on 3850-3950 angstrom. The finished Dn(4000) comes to 1.16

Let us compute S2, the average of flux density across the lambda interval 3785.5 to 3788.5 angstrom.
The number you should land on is 139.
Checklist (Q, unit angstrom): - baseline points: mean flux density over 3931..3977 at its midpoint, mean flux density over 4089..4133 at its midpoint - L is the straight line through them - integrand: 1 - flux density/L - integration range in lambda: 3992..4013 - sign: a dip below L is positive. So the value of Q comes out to -3.9 angstrom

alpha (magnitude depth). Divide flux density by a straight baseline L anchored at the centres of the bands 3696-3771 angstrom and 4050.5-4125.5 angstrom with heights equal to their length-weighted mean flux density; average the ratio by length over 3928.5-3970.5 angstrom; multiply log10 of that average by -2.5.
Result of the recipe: 0.07 mag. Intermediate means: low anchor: 112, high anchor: 138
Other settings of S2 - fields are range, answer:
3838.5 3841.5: 112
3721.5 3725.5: 103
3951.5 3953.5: 140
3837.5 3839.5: 102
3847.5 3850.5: 141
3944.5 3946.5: 138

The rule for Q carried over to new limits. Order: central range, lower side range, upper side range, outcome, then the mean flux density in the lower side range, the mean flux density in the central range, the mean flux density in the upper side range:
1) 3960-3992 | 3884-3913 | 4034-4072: 3.7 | 128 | 121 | 146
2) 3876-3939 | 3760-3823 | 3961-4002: -0.5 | 129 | 129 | 127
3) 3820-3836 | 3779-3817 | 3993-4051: 1.7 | 130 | 119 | 146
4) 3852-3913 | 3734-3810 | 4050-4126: -4.3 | 121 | 136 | 138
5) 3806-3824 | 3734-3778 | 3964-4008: -3.8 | 115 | 144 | 130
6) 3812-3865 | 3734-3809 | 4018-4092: -2.3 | 120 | 132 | 146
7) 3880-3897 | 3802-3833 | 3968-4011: 2.3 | 137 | 117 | 134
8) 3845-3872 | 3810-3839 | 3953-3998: -4.0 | 126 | 145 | 127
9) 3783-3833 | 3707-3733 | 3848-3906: -2.6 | 110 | 130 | 135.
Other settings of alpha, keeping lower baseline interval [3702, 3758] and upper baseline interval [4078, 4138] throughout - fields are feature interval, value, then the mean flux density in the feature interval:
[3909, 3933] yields -0.12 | 138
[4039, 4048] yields -0.09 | 143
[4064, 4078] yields -0.10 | 145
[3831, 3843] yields 0.15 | 102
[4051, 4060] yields -0.13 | 148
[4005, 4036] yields -0.13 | 147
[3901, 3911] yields -0.18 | 144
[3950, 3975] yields 0.10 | 115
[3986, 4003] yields -0.13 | 145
